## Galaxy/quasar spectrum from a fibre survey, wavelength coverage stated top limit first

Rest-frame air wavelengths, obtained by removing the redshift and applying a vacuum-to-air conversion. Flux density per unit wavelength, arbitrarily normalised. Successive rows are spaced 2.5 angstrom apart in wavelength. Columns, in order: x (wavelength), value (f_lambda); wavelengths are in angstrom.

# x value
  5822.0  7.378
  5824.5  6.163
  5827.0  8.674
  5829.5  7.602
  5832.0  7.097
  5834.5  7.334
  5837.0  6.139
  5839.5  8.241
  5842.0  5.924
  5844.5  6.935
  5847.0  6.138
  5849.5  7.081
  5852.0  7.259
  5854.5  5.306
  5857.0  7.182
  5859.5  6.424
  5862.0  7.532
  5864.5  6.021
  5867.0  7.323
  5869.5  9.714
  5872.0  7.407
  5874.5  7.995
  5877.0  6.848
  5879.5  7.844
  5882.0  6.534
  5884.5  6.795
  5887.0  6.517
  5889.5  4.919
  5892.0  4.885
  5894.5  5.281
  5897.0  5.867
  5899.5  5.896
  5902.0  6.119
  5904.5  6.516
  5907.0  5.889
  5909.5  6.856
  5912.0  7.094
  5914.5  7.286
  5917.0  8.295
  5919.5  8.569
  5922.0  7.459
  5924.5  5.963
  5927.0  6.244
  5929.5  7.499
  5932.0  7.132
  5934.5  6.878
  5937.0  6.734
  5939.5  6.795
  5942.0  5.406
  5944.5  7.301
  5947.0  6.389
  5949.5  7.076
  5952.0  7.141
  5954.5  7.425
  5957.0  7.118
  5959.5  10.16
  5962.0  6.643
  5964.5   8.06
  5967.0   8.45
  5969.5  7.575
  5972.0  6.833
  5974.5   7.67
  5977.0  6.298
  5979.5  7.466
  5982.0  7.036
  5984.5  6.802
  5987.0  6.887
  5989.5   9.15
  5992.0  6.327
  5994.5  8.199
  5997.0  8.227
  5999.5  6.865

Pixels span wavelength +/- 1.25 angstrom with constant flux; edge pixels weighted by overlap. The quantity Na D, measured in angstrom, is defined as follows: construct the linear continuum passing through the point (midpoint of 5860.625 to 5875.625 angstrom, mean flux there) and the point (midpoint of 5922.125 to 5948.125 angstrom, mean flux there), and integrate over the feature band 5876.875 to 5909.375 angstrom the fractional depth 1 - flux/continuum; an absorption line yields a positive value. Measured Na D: 5.1 angstrom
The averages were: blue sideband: 7.65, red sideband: 6.67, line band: 6.15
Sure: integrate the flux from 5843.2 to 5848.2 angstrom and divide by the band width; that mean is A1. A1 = 6.53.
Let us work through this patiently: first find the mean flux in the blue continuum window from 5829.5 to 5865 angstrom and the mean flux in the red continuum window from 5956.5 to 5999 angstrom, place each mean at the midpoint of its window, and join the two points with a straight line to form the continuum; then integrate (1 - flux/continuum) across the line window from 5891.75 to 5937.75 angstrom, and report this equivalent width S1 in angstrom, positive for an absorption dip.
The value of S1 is 3.3 angstrom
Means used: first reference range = 6.8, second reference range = 7.58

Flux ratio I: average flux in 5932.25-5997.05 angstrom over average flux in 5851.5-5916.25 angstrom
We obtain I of 1.1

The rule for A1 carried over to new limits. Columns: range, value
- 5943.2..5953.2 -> 6.97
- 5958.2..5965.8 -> 8.28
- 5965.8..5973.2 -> 7.62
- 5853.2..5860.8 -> 6.32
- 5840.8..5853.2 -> 6.67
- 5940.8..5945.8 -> 6.36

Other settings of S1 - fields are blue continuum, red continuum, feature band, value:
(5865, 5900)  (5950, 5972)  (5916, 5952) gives 1.9 angstrom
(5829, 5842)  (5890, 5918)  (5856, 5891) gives -2.0 angstrom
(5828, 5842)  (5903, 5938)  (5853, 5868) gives 1.1 angstrom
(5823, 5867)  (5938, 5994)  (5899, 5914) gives 1.3 angstrom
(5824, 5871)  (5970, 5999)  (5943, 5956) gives 0.4 angstrom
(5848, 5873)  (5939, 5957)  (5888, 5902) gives 3.1 angstrom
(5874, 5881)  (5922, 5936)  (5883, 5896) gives 2.9 angstrom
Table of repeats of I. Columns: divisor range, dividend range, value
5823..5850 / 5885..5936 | 0.93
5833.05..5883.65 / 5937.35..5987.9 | 1.02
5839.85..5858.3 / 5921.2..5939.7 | 1.03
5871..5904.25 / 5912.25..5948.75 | 1.10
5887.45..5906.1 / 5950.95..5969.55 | 1.38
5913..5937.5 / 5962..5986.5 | 1.01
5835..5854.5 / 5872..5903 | 0.94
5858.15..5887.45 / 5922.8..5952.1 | 0.92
